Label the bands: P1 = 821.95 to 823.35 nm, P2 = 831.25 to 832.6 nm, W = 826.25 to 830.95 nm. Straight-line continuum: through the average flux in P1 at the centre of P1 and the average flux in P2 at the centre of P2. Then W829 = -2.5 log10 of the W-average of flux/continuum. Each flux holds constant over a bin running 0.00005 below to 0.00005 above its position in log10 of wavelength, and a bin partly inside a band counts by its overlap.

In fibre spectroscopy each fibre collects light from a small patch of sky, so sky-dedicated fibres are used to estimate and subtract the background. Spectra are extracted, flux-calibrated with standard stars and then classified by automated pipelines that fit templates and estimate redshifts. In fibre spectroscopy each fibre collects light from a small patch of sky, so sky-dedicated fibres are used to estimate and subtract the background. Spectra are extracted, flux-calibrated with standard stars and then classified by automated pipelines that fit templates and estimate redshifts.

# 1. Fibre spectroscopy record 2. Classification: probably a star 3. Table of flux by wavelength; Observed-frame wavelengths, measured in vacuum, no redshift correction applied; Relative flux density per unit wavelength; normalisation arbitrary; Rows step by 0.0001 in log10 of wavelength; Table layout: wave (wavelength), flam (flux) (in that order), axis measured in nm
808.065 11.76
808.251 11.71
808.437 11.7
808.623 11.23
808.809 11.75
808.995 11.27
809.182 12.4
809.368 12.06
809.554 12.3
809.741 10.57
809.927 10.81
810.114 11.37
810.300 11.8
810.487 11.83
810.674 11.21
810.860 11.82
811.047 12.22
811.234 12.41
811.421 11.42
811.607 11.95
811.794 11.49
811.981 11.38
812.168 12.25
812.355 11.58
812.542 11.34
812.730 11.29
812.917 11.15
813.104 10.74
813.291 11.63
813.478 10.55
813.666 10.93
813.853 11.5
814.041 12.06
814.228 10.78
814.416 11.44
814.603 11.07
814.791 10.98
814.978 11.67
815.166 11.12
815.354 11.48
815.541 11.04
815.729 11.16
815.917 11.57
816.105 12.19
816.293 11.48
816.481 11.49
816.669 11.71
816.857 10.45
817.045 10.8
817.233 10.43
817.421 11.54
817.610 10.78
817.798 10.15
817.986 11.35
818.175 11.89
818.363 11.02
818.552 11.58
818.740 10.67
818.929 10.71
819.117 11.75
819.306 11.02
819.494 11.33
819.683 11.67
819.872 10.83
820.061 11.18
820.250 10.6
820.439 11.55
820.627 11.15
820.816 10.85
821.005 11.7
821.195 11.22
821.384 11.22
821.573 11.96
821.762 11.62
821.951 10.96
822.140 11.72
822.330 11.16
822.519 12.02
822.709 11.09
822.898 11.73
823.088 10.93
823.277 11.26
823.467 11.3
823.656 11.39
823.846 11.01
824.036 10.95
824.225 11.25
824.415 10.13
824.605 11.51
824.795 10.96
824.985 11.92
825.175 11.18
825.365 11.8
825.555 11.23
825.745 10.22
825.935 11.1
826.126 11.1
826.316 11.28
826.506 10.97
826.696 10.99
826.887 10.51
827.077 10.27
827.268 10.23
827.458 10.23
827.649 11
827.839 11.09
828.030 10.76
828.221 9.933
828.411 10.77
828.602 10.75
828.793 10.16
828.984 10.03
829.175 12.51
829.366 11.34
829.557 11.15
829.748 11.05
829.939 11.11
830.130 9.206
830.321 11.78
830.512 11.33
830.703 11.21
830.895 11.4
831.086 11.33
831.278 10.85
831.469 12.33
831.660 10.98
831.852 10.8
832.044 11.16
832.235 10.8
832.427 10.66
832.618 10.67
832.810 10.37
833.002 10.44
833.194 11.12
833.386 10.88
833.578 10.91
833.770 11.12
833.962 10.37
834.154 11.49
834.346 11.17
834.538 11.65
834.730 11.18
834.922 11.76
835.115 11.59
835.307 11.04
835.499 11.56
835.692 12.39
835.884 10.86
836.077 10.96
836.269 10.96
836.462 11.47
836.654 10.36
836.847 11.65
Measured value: 0.03 mag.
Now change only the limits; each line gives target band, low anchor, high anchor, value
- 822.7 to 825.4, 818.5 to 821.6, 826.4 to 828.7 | -0.03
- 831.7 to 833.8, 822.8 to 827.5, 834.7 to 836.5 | 0.05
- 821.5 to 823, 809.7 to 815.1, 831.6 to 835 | -0.03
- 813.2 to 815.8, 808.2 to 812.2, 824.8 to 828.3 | 0.02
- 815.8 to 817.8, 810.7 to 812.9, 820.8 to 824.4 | 0.03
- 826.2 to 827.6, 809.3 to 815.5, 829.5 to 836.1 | 0.05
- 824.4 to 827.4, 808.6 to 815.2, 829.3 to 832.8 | 0.02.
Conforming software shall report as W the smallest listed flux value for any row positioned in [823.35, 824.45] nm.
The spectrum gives 10.13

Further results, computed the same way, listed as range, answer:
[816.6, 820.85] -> 10.15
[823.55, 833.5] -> 9.206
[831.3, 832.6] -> 10.66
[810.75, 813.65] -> 10.55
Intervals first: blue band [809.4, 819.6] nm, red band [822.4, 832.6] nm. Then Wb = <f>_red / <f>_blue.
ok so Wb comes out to 0.97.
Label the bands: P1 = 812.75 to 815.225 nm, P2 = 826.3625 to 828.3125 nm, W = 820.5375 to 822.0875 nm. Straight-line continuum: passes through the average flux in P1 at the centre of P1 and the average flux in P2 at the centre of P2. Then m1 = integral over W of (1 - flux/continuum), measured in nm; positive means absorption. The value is -0.07 nm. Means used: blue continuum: 11.2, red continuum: 10.6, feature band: 11.3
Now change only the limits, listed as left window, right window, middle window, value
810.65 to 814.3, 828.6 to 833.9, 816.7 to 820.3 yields 0.09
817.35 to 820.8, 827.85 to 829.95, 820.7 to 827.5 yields -0.09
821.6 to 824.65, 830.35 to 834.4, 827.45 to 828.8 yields 0.06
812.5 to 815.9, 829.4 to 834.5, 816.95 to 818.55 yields 0.02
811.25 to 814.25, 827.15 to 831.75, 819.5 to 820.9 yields 0.01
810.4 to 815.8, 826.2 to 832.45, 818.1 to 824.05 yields -0.06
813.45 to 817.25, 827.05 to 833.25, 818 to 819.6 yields -0.01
